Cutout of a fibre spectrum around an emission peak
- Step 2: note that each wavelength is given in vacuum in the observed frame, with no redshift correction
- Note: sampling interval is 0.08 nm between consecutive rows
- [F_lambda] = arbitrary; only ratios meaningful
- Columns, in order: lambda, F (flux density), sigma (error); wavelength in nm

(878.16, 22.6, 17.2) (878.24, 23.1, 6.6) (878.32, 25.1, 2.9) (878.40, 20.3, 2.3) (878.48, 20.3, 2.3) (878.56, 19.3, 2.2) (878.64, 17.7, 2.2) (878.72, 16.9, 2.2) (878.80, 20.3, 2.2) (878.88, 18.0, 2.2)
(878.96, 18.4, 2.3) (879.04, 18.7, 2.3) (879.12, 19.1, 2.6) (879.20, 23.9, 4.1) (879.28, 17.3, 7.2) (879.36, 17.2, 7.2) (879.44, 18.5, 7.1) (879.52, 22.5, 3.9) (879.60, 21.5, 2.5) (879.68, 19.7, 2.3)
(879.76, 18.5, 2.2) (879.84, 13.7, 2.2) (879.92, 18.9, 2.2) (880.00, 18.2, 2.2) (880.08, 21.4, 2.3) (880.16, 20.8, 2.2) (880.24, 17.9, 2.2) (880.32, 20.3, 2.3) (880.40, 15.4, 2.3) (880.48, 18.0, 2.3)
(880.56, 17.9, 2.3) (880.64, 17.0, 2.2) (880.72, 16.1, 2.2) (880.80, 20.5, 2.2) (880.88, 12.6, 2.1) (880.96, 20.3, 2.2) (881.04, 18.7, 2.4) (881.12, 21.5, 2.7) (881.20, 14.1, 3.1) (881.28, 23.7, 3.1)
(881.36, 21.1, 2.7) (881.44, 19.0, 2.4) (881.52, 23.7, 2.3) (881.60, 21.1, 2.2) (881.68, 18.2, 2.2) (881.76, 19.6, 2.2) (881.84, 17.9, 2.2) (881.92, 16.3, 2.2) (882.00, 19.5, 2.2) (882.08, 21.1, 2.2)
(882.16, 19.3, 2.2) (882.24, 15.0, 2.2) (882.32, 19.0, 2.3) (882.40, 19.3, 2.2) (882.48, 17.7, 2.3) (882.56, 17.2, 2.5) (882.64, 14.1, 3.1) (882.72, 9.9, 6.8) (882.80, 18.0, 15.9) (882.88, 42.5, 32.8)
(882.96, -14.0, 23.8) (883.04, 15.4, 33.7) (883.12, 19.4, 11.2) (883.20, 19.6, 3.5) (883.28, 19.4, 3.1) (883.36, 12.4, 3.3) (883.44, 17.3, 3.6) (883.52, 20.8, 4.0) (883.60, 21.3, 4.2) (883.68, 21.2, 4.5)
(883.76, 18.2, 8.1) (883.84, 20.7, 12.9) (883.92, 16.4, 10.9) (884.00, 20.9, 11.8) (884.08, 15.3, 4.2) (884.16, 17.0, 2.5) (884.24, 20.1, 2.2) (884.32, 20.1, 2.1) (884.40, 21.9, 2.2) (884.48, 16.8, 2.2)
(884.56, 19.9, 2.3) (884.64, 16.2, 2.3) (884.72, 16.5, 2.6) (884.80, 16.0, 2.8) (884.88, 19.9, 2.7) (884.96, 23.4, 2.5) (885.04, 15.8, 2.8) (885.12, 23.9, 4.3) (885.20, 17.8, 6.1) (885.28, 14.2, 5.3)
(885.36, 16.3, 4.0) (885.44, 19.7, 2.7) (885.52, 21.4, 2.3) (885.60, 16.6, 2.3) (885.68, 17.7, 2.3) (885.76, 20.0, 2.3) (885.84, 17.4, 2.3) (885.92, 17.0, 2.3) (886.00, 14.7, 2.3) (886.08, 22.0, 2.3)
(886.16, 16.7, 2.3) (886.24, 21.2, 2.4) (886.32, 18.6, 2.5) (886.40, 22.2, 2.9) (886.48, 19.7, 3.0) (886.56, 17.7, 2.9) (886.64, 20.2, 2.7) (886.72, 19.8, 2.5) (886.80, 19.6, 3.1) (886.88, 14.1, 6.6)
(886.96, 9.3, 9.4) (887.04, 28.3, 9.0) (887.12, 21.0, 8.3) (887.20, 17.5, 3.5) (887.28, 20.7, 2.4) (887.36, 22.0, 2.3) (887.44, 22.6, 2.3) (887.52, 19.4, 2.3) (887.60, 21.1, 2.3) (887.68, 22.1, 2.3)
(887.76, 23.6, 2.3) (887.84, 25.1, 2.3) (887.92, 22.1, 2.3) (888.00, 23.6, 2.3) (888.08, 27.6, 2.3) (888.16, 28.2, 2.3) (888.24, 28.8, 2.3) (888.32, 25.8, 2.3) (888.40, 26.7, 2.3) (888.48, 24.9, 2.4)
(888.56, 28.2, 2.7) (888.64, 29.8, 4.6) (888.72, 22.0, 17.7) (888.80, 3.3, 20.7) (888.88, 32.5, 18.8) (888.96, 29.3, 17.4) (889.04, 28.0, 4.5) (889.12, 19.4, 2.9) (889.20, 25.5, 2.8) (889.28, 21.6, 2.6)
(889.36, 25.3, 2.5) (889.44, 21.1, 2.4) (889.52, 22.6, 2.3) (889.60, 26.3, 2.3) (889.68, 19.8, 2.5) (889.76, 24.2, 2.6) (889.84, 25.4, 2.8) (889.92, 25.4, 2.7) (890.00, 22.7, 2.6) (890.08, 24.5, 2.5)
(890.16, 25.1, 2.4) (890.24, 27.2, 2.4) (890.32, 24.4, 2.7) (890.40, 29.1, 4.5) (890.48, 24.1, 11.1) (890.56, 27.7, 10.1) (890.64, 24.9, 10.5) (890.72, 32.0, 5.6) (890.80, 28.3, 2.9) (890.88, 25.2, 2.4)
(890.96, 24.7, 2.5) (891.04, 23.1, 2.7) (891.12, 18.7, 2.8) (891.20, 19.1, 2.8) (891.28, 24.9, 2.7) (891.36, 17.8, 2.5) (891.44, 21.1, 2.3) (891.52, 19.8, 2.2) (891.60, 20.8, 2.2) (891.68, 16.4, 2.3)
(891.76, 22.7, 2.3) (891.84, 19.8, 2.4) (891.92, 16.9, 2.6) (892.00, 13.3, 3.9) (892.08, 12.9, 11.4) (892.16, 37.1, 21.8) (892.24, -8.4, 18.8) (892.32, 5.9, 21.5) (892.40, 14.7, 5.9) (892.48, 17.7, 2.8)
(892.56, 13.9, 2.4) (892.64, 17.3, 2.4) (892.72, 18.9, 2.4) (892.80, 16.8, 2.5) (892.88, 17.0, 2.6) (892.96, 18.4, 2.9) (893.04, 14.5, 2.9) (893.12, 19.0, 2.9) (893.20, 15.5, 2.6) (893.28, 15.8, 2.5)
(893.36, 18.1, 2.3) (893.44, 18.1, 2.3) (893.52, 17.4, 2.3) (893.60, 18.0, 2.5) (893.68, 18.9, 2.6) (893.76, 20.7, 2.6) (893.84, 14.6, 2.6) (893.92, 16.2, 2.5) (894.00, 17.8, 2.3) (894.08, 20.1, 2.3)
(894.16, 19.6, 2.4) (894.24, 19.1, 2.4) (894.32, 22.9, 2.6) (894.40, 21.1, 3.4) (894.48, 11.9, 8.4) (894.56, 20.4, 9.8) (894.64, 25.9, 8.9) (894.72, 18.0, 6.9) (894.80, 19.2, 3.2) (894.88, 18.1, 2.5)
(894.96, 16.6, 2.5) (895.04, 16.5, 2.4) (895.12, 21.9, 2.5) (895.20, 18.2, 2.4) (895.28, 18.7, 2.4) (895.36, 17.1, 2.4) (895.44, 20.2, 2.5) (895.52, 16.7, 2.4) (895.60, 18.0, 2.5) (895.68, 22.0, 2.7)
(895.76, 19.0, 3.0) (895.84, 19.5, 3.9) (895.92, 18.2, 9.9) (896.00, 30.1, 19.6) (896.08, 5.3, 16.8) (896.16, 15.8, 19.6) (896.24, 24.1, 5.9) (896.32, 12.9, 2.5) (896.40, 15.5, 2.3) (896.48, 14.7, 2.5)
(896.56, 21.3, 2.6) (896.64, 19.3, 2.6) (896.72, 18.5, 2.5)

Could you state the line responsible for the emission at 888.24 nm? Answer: [S II] 6716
